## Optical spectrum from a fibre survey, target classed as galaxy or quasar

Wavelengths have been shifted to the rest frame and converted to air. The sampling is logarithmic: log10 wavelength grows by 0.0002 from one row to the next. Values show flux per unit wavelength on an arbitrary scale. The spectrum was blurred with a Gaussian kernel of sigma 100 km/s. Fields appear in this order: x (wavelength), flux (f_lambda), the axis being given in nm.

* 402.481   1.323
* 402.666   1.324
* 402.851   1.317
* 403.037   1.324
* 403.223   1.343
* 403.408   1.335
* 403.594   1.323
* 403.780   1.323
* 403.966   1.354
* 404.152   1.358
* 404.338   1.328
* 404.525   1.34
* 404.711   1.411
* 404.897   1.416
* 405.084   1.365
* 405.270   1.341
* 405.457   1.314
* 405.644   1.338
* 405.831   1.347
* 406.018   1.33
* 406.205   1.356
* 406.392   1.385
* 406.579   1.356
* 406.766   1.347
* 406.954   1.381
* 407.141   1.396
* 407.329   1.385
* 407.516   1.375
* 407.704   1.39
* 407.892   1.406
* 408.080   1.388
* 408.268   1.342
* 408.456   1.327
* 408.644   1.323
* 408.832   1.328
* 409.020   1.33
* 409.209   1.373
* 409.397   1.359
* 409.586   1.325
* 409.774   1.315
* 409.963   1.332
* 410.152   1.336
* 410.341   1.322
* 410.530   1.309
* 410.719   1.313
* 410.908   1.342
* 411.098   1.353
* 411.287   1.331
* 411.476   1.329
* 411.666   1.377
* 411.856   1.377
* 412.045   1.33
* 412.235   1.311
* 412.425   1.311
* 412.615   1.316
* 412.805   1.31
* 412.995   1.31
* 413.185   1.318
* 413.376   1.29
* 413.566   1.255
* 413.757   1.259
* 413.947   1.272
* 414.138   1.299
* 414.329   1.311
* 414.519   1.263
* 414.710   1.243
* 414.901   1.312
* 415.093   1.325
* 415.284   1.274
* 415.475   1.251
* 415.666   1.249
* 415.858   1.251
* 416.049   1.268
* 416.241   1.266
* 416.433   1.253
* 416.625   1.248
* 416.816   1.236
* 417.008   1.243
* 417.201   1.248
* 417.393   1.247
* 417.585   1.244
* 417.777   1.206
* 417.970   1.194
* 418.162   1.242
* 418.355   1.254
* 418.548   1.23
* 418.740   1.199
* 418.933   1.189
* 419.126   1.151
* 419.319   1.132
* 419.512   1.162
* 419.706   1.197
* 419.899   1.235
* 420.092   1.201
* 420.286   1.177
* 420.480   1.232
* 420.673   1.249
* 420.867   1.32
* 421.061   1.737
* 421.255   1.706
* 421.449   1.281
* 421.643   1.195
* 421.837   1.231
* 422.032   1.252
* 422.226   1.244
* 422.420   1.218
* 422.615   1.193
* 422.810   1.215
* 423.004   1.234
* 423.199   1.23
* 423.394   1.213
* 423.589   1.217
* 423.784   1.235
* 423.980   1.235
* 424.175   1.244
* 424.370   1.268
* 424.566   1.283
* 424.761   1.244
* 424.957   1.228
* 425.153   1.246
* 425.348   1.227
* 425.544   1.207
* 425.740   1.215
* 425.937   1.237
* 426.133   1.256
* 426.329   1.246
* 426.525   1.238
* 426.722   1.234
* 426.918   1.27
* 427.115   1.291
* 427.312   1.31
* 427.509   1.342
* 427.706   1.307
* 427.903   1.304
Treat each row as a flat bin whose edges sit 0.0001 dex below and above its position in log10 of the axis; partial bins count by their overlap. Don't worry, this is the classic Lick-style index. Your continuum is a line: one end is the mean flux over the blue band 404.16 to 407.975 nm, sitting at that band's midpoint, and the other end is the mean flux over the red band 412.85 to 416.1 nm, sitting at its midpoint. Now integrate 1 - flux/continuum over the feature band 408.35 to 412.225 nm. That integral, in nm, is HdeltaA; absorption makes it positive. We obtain -0.04 nm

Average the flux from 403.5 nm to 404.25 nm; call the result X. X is 1.34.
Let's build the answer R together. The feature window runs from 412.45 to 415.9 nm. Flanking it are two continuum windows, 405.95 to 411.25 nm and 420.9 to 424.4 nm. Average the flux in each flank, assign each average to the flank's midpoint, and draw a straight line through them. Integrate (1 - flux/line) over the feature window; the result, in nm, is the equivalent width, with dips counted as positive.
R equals 0.11 nm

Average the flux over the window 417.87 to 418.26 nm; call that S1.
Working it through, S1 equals 1.22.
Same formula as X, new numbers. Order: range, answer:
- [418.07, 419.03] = 1.22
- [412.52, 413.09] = 1.31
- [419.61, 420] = 1.22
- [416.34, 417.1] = 1.25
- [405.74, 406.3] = 1.34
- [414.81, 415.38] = 1.3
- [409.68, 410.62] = 1.32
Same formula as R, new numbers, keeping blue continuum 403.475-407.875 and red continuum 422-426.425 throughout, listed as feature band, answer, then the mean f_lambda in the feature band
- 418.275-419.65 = 0.09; 1.19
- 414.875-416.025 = 0.02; 1.27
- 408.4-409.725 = 0.00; 1.34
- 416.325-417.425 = 0.03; 1.25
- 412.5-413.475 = 0.00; 1.31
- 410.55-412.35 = -0.02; 1.34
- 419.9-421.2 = -0.07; 1.33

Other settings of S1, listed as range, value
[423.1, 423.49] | 1.22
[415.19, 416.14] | 1.26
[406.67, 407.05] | 1.36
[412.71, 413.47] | 1.31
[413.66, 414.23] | 1.28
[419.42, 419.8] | 1.18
